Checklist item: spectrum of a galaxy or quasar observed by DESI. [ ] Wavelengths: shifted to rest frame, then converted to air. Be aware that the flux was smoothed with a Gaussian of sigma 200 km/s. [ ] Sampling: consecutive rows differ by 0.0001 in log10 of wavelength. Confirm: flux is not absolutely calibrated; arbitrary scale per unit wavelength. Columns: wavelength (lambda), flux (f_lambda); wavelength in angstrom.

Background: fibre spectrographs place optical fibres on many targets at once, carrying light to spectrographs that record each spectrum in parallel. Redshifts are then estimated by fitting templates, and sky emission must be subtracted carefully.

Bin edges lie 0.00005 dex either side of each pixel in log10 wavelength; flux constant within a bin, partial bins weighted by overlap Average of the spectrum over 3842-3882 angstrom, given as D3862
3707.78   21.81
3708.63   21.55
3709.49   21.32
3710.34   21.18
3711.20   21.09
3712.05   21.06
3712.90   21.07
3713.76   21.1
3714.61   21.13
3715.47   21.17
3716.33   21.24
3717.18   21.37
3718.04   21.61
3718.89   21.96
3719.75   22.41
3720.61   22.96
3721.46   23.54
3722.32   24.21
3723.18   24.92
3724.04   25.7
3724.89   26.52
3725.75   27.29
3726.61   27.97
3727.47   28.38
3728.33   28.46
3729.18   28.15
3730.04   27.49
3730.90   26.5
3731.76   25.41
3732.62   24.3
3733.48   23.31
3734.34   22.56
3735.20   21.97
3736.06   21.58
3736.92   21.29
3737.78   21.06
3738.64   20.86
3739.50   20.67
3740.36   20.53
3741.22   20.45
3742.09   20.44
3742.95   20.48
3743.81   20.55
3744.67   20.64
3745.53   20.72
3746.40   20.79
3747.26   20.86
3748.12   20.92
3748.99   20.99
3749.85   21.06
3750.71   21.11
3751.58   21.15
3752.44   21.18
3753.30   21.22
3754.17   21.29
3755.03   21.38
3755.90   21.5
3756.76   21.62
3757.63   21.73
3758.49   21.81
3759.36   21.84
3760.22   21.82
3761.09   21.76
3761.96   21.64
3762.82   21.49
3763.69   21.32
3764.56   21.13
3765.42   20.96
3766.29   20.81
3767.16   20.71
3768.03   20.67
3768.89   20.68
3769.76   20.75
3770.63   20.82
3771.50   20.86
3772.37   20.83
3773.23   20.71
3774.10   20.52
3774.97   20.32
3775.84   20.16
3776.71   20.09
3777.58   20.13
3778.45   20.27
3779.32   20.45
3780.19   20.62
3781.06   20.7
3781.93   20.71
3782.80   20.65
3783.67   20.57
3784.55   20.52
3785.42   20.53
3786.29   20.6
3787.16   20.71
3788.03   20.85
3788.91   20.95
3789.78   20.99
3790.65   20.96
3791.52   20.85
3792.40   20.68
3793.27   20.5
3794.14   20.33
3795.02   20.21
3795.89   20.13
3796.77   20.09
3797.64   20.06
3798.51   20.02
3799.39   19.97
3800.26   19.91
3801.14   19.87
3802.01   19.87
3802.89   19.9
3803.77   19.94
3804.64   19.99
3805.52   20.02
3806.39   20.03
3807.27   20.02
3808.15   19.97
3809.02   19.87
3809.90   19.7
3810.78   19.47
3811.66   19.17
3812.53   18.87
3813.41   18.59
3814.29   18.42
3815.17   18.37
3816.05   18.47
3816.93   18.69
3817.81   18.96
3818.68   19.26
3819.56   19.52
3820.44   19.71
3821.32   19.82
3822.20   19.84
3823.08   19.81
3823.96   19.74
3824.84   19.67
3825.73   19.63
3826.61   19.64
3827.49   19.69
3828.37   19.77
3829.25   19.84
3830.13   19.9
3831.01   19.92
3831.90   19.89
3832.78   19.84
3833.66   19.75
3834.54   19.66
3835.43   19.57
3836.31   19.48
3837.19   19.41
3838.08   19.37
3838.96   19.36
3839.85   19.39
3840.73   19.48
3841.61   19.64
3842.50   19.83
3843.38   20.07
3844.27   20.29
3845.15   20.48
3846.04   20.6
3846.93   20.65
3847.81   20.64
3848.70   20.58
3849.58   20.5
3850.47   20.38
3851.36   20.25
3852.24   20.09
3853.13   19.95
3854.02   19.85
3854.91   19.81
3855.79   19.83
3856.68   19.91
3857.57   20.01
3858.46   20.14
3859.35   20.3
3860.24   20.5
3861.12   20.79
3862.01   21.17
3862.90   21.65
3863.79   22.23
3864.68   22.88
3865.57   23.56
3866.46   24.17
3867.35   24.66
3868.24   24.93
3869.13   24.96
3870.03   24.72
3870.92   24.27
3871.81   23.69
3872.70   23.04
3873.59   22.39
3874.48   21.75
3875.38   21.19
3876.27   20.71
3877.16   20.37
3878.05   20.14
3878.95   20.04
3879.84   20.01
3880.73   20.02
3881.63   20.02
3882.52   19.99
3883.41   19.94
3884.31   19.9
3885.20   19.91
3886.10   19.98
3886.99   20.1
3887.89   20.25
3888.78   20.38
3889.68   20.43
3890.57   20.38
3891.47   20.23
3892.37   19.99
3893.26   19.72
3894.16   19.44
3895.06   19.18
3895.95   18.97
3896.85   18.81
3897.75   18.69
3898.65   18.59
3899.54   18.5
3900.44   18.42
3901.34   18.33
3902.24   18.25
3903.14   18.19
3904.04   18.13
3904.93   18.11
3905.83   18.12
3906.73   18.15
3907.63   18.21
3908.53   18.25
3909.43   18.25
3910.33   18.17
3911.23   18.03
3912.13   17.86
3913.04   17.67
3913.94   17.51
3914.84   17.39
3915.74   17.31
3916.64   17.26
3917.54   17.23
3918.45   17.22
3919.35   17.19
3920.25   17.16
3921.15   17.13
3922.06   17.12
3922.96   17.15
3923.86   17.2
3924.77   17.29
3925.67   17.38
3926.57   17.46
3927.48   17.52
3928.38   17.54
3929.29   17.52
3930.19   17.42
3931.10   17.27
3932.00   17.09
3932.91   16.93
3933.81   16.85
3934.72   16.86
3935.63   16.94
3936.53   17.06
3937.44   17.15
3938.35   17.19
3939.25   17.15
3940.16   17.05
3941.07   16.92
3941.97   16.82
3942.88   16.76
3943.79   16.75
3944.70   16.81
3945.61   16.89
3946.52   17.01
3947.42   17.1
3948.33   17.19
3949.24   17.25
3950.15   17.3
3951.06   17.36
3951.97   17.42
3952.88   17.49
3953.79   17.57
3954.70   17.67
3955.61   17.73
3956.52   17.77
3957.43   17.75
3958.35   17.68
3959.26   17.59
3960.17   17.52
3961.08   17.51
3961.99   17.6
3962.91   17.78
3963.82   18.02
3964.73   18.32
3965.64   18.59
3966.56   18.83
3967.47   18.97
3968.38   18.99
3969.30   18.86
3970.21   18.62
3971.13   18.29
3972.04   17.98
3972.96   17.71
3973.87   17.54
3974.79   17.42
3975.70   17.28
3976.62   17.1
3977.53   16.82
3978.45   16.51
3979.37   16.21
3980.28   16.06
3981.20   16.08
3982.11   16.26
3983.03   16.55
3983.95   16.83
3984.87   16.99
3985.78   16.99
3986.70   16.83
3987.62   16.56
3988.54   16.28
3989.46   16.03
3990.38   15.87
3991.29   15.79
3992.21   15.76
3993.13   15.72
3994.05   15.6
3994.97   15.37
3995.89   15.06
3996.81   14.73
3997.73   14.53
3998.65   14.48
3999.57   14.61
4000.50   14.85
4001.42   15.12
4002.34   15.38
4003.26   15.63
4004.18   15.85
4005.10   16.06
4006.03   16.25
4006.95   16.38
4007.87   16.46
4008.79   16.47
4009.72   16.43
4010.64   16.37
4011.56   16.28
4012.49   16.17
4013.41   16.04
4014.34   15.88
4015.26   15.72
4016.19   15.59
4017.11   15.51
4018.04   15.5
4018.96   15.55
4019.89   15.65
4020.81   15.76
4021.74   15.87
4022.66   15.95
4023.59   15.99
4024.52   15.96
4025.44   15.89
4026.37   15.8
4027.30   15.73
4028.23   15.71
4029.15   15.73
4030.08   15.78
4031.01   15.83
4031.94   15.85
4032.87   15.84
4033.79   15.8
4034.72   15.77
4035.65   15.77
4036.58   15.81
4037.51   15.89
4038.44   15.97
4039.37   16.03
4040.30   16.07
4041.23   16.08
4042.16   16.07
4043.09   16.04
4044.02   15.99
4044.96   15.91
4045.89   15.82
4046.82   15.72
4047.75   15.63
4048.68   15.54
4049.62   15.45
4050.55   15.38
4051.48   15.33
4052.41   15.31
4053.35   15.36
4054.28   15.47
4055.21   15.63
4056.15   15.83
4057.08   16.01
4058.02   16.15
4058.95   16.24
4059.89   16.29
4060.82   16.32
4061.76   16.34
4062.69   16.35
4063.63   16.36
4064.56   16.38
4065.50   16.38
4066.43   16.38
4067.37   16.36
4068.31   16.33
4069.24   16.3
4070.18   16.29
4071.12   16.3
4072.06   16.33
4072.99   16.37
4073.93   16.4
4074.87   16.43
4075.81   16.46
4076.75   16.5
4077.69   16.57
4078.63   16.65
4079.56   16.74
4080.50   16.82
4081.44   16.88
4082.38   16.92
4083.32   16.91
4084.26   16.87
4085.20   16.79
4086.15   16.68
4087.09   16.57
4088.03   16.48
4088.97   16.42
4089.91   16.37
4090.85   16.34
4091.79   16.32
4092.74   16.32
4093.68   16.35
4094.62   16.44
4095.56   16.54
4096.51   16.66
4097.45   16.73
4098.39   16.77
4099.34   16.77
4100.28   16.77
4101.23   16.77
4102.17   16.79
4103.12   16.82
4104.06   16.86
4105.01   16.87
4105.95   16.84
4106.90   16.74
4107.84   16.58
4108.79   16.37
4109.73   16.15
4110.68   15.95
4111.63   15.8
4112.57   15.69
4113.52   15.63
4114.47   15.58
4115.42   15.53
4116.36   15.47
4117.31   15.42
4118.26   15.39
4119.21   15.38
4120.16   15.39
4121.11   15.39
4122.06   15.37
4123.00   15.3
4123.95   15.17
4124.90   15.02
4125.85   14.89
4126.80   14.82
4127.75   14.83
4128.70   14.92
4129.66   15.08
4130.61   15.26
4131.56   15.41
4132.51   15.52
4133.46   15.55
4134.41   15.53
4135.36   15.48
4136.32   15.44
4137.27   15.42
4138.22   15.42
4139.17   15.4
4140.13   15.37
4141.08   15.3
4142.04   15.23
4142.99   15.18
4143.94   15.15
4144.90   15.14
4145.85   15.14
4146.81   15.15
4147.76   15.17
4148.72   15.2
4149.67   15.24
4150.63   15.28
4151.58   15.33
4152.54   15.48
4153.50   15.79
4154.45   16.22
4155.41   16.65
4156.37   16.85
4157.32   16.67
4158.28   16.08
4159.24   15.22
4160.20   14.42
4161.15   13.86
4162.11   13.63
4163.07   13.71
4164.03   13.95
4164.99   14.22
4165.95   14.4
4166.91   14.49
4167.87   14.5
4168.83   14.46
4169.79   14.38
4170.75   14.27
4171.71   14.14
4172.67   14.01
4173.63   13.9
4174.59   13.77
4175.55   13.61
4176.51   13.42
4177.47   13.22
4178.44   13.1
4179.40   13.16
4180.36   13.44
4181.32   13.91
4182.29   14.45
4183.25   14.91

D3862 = 21.3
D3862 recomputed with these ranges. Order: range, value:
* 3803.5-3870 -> 20.2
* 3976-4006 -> 15.9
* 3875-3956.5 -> 18.2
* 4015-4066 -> 15.9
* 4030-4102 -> 16.2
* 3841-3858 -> 20.2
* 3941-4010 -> 16.8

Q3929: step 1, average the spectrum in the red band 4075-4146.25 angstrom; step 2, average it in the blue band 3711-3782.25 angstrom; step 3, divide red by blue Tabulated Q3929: 0.73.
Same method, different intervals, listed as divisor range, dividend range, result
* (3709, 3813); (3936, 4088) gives 0.77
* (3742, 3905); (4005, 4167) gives 0.78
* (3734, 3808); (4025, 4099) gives 0.78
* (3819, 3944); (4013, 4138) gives 0.82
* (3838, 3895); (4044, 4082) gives 0.77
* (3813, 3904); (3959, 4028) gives 0.81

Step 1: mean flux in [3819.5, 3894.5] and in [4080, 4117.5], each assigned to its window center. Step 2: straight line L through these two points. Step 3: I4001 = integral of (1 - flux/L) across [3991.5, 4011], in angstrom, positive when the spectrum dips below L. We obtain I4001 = 2.7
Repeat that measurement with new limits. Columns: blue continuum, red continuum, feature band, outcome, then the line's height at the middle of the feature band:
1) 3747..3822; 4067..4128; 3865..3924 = -2.15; 19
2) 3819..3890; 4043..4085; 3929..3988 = 3.45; 18.4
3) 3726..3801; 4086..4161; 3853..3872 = -2.02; 19.9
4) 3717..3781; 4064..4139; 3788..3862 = 3.23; 20.8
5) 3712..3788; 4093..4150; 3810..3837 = 1.62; 20.7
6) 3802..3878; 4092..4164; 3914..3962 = 3.96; 18.8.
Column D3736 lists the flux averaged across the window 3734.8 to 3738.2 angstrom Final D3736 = 21.5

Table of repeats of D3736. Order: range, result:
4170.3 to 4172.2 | 14.2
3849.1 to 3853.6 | 20.2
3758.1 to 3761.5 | 21.8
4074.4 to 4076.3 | 16.4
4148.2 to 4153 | 15.3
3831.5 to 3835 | 19.8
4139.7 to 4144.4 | 15.3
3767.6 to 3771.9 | 20.8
